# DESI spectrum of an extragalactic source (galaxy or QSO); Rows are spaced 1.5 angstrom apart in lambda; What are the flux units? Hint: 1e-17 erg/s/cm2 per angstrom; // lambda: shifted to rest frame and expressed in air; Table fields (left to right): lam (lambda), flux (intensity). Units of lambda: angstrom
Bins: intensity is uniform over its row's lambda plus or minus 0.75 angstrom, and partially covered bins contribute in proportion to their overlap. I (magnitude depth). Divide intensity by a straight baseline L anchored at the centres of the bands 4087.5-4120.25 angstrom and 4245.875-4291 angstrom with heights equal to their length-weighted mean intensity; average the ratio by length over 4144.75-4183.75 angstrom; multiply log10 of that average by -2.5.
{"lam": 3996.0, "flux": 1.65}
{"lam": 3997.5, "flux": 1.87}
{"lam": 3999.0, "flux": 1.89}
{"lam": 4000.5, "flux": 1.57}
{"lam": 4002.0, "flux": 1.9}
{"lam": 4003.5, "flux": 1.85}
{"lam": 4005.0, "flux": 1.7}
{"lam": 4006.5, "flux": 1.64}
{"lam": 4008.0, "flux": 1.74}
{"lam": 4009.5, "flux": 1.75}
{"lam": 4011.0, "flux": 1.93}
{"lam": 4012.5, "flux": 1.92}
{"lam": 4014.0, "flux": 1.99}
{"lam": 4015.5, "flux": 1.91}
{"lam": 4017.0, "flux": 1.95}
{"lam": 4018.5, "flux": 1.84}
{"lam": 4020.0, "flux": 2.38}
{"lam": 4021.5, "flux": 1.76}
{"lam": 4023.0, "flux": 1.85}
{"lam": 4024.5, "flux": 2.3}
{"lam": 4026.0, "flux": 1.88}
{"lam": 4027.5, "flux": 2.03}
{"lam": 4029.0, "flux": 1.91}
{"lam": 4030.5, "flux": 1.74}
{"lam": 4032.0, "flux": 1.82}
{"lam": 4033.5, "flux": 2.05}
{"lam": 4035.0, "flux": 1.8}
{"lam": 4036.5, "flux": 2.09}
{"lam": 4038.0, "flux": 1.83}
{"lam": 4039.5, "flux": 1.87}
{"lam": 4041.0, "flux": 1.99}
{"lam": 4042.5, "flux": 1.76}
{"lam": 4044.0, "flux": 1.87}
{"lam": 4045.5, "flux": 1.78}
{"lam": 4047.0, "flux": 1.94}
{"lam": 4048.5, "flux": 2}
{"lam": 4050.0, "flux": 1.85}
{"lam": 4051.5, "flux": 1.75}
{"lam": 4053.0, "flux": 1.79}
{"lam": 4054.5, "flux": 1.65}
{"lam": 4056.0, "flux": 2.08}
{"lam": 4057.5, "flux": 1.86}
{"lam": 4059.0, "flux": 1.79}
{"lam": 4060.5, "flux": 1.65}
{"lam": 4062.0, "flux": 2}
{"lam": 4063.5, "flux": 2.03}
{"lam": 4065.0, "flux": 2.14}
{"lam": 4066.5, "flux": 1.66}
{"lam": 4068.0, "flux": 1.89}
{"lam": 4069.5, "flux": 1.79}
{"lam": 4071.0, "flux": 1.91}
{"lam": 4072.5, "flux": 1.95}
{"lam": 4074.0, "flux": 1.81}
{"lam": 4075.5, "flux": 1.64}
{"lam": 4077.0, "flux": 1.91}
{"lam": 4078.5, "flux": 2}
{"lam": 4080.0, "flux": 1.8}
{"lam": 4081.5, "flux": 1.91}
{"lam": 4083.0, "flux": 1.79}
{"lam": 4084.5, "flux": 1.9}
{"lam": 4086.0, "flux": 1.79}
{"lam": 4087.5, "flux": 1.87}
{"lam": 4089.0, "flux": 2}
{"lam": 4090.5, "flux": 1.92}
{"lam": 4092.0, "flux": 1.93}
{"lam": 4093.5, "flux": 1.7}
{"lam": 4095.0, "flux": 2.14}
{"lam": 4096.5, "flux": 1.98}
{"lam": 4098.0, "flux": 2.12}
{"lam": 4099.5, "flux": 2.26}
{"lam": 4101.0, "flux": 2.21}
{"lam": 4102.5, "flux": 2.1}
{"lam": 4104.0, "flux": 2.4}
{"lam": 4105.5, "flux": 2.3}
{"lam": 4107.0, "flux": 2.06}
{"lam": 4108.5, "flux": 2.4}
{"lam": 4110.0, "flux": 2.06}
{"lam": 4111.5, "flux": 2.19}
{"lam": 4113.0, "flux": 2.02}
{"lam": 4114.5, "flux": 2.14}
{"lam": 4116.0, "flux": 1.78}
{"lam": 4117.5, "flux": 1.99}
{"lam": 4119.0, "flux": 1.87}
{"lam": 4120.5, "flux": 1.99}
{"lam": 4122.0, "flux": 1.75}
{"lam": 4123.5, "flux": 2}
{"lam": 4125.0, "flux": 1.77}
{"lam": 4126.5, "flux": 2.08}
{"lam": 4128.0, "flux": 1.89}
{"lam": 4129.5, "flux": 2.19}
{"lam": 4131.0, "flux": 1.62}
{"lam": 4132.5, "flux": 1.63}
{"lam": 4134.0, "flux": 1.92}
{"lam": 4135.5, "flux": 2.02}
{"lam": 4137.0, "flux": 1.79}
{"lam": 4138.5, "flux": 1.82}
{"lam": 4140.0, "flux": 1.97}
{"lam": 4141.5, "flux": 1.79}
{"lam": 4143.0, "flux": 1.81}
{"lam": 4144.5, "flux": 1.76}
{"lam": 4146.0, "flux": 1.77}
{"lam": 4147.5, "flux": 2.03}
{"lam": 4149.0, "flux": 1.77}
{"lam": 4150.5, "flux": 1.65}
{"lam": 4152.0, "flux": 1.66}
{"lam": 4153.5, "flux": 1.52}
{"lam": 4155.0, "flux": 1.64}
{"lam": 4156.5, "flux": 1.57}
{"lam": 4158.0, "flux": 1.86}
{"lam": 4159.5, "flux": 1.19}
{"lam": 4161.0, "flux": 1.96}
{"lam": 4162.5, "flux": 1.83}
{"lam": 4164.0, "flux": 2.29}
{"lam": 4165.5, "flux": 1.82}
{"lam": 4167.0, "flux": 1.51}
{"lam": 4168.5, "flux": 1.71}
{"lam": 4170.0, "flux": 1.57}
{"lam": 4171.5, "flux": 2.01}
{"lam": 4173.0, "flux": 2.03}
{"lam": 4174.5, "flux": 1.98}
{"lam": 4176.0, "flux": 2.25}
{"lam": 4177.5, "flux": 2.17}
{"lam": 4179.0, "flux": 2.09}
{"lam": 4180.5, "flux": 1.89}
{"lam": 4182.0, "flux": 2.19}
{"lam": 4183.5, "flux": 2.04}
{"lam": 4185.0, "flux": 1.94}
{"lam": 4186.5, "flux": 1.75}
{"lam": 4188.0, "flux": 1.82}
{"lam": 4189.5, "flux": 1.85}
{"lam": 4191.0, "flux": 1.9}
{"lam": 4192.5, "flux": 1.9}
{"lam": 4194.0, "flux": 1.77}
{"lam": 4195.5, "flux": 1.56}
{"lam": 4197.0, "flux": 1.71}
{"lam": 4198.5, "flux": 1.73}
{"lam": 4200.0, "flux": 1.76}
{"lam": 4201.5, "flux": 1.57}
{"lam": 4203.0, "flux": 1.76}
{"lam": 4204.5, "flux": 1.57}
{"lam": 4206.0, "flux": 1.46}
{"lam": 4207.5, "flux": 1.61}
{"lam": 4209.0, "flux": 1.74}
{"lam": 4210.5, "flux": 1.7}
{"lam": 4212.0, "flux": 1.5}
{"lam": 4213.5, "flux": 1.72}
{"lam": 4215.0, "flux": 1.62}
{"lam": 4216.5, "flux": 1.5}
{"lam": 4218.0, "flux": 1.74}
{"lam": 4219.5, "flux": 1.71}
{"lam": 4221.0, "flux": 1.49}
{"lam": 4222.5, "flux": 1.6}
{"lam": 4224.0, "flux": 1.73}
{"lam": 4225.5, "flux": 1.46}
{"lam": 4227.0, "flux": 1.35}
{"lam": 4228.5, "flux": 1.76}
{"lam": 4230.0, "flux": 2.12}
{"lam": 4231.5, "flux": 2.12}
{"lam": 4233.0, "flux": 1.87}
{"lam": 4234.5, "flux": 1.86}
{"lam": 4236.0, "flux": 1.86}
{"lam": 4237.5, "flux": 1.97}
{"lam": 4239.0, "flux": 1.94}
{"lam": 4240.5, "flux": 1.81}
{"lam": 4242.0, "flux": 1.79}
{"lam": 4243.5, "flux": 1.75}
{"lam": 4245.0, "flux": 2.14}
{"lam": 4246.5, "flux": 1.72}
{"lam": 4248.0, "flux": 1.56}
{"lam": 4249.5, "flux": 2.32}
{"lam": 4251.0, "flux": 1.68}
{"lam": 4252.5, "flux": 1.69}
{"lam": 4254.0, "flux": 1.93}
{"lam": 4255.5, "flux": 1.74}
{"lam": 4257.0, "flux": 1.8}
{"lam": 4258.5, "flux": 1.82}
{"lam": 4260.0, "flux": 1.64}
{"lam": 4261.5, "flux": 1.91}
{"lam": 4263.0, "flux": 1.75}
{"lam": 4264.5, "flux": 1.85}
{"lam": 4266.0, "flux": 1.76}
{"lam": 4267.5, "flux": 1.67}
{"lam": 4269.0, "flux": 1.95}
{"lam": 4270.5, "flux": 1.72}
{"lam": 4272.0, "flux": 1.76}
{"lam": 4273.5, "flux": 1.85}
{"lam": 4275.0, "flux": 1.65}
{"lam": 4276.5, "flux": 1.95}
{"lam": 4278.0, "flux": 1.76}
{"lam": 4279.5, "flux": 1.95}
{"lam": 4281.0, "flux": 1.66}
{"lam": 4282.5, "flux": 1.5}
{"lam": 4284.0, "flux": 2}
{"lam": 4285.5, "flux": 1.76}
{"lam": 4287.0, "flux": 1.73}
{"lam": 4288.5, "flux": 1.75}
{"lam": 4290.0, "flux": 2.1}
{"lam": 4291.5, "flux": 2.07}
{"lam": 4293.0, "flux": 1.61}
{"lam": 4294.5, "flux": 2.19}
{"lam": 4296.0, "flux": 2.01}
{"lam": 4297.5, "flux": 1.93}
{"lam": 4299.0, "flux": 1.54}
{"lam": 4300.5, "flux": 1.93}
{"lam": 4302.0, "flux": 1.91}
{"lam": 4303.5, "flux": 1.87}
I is 0.072 mag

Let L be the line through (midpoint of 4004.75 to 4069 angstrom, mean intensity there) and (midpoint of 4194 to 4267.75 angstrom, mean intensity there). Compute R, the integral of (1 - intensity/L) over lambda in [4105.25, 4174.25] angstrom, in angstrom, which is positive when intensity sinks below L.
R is -2.1 angstrom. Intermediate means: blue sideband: 1.89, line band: 1.87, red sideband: 1.74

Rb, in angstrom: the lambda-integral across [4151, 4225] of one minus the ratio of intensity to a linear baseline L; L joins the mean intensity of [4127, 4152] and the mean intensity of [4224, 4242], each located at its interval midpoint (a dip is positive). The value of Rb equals 2.7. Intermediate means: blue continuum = 1.84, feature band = 1.76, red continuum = 1.82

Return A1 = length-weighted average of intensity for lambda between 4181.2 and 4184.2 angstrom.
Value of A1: 2.11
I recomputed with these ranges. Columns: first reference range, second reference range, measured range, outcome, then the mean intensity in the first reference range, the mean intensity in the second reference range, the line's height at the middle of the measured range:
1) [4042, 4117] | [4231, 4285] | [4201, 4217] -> 0.15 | 1.95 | 1.82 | 1.86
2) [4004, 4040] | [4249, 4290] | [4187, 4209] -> 0.07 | 1.9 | 1.8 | 1.83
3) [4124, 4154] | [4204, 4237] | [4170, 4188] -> -0.14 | 1.83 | 1.69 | 1.76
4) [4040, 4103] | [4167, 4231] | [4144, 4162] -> 0.07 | 1.9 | 1.77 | 1.82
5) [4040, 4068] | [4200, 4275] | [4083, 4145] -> -0.08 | 1.87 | 1.75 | 1.83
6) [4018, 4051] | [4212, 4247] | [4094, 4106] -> -0.17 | 1.92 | 1.76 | 1.87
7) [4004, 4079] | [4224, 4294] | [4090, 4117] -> -0.13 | 1.88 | 1.81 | 1.86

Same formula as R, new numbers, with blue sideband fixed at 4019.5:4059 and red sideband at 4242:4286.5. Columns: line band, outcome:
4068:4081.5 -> 0.22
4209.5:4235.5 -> 1.72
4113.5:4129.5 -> -0.63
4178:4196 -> -0.63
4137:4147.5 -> 0.13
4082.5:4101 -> -0.82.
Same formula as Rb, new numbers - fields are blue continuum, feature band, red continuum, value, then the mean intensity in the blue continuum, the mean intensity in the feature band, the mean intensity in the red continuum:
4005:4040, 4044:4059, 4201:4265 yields 0.3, 1.91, 1.85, 1.75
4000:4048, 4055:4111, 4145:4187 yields -2.9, 1.89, 1.97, 1.85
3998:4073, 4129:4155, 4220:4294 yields 0.6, 1.88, 1.8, 1.8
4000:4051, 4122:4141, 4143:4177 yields -0.7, 1.89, 1.88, 1.79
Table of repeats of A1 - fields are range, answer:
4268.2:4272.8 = 1.81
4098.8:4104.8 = 2.24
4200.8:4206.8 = 1.59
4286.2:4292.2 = 1.91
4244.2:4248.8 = 1.81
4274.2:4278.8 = 1.79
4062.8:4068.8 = 1.93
